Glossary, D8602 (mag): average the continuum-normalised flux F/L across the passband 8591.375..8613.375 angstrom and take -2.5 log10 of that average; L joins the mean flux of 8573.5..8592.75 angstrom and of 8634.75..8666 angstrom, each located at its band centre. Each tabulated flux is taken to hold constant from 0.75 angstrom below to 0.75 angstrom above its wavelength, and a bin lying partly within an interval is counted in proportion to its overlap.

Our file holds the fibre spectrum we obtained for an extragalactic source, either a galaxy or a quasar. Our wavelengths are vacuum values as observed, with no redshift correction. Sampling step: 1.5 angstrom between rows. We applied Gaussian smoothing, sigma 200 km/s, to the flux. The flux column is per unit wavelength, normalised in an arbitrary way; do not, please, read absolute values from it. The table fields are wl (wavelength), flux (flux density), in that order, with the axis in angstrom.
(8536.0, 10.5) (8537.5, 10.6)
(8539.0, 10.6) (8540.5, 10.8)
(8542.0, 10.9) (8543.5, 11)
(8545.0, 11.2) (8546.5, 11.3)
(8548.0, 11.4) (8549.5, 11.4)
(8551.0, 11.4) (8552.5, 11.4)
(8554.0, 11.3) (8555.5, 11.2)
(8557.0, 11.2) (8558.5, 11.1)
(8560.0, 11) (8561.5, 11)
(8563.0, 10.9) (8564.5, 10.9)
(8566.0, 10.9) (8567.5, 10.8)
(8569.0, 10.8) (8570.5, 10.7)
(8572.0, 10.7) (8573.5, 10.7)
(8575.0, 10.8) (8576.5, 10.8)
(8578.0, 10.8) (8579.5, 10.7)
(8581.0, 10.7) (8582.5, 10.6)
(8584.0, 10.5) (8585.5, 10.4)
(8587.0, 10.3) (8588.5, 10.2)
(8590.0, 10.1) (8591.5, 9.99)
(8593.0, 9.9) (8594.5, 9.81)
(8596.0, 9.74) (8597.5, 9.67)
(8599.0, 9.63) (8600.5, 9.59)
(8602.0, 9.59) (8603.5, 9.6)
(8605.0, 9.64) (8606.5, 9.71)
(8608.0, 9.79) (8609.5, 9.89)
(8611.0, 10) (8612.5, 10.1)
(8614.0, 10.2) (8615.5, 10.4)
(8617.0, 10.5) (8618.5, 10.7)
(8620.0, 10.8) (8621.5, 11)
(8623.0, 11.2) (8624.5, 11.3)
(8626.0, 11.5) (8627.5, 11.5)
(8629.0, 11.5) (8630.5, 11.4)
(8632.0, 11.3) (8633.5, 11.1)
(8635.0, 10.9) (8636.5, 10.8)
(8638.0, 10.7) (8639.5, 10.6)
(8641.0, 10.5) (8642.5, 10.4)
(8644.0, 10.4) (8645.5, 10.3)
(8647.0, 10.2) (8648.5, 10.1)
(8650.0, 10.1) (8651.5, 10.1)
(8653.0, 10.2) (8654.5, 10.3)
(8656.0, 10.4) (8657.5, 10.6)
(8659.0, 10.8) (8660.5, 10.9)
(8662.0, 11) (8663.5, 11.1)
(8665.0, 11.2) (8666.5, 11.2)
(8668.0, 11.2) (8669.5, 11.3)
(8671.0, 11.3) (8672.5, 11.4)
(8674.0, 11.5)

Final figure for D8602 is 0.08 mag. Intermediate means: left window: 10.5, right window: 10.6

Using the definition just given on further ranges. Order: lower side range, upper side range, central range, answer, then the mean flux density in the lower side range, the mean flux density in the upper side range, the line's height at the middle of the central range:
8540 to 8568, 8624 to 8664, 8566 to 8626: 0.061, 11.1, 10.7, 10.9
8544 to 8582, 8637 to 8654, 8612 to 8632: -0.044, 11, 10.3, 10.5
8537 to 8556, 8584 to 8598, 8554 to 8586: -0.029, 11.1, 10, 10.6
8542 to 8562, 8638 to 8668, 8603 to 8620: 0.077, 11.2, 10.6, 10.8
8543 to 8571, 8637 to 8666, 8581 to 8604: 0.092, 11.1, 10.5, 10.9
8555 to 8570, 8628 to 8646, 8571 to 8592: 0.041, 11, 10.8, 10.9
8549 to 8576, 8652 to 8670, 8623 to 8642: -0.020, 11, 10.8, 10.9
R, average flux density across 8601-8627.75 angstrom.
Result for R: 10.4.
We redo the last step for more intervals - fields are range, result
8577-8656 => 10.4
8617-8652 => 10.8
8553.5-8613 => 10.4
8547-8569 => 11.1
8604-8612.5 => 9.83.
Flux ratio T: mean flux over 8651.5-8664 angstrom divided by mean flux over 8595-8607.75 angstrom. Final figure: 1.1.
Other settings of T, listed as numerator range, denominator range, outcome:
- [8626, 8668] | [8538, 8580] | 0.98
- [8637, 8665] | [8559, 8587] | 0.98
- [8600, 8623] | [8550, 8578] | 0.92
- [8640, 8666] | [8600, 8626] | 1.02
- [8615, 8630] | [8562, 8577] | 1.02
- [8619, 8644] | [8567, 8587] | 1.03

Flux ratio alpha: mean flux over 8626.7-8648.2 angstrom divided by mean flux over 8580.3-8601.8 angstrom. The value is 1.1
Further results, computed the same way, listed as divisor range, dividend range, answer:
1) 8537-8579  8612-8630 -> 0.99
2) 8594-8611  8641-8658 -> 1.06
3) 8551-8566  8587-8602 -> 0.89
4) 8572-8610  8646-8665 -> 1.04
